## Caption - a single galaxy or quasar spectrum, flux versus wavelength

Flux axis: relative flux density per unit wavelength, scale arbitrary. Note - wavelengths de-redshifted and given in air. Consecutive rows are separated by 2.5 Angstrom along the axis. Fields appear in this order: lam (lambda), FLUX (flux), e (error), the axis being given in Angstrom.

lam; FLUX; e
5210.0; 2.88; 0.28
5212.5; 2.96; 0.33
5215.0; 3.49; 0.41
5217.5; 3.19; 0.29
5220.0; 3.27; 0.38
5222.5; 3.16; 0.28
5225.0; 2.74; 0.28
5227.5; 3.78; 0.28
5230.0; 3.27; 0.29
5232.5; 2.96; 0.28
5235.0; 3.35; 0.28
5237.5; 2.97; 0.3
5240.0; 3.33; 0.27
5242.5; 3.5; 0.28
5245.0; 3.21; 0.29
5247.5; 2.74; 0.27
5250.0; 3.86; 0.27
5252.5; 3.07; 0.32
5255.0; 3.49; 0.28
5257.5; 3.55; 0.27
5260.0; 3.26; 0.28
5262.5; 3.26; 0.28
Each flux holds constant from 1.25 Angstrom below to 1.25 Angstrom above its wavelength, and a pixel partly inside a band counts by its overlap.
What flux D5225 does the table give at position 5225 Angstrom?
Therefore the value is 2.74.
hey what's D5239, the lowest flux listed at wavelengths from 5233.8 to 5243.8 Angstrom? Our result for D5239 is 2.97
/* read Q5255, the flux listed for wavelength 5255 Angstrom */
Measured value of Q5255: 3.49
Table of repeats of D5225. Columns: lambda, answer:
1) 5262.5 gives 3.26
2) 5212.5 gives 2.96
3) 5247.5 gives 2.74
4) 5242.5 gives 3.5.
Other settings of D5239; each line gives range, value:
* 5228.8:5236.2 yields 2.96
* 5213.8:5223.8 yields 3.16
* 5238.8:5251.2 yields 2.74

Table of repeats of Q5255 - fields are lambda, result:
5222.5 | 3.16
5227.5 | 3.78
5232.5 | 2.96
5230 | 3.27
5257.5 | 3.55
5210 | 2.88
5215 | 3.49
